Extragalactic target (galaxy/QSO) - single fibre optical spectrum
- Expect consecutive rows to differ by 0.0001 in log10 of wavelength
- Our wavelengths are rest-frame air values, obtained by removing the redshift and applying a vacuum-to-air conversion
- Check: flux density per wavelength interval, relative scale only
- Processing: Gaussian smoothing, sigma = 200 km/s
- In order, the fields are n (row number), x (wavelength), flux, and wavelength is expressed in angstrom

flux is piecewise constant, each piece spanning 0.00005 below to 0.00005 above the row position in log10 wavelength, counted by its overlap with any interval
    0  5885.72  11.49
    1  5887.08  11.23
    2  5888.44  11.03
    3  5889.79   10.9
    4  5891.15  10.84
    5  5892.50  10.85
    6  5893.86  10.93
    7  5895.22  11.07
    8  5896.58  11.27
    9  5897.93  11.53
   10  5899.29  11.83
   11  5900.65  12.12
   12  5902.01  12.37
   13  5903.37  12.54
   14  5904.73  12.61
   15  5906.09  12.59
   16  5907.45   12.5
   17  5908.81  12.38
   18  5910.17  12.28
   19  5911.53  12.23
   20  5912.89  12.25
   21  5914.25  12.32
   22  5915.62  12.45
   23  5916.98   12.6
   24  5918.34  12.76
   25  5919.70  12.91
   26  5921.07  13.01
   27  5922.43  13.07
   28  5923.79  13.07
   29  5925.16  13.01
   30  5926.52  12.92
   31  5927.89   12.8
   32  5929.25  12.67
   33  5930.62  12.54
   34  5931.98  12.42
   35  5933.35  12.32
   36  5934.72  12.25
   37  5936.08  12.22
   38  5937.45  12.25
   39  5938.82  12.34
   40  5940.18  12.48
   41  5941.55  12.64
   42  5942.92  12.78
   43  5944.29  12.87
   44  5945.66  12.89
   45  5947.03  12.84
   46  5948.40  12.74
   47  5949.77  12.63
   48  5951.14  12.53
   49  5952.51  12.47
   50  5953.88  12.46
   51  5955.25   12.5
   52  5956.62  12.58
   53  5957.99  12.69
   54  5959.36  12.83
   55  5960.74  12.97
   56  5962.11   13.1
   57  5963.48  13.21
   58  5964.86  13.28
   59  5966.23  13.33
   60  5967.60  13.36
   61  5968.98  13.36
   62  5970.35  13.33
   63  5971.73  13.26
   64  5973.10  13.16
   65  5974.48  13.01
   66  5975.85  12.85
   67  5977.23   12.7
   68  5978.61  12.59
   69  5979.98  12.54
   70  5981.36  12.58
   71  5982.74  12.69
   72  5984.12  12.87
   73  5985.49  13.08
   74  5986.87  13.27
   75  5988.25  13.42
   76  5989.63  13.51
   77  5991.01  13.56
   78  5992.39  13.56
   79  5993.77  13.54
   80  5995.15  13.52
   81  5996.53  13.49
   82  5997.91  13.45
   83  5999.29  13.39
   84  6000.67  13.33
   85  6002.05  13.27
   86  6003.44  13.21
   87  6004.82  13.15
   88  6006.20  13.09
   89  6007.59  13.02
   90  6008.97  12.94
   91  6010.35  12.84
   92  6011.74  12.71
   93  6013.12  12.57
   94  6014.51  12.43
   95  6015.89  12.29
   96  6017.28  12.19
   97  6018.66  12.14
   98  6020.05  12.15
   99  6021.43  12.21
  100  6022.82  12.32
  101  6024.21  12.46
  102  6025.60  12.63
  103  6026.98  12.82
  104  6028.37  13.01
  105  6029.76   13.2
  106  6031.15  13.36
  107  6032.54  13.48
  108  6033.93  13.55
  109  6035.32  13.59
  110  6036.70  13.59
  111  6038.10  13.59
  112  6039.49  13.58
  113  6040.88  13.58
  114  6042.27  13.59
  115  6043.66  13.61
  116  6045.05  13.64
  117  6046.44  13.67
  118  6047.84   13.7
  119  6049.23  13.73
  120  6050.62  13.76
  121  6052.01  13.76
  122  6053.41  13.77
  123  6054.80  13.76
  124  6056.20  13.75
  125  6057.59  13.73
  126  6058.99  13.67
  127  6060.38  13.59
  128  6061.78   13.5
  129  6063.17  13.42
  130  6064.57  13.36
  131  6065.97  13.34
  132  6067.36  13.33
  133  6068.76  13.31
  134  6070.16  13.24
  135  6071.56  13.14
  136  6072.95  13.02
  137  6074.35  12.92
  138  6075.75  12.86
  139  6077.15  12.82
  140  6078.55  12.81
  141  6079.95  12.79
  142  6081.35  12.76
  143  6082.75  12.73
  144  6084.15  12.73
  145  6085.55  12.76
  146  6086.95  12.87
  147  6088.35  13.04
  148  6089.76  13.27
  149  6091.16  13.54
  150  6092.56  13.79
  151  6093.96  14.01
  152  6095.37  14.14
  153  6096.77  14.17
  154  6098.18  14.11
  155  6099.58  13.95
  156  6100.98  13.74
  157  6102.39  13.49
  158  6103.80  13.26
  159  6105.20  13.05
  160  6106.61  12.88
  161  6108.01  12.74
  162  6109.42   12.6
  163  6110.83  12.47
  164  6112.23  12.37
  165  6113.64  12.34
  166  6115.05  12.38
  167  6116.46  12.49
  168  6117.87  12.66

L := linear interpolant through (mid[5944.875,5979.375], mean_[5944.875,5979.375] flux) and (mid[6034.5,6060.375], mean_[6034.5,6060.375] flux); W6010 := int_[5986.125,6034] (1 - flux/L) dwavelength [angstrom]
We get 1.2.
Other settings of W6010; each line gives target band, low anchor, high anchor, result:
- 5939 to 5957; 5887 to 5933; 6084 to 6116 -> -0.4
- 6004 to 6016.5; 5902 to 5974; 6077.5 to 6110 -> 0.2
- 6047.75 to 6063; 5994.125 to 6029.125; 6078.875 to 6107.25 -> -0.7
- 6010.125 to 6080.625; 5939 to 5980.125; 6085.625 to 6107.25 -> 0.6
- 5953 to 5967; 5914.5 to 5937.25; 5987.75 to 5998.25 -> 0.2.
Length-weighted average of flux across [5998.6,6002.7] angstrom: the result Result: 13.3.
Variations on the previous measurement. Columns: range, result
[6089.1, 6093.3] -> 13.6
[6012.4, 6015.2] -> 12.5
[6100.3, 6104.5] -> 13.5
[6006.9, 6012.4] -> 12.9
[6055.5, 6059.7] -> 13.7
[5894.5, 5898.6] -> 11.3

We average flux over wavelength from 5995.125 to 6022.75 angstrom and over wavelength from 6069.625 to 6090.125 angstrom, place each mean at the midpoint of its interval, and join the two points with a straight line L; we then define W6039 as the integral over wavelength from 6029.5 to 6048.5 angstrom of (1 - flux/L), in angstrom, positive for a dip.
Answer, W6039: -1.02 angstrom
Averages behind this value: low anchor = 12.8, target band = 13.6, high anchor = 12.9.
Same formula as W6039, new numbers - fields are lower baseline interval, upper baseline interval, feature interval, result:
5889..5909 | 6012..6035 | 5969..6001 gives -1.98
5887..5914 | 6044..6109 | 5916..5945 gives -1.45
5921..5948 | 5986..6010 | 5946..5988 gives 0.33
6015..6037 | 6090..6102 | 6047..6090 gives 0.61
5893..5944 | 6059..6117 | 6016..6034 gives 0.25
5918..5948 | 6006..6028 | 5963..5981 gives -0.64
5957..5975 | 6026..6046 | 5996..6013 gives 0.21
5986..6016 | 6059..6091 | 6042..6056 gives -0.62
